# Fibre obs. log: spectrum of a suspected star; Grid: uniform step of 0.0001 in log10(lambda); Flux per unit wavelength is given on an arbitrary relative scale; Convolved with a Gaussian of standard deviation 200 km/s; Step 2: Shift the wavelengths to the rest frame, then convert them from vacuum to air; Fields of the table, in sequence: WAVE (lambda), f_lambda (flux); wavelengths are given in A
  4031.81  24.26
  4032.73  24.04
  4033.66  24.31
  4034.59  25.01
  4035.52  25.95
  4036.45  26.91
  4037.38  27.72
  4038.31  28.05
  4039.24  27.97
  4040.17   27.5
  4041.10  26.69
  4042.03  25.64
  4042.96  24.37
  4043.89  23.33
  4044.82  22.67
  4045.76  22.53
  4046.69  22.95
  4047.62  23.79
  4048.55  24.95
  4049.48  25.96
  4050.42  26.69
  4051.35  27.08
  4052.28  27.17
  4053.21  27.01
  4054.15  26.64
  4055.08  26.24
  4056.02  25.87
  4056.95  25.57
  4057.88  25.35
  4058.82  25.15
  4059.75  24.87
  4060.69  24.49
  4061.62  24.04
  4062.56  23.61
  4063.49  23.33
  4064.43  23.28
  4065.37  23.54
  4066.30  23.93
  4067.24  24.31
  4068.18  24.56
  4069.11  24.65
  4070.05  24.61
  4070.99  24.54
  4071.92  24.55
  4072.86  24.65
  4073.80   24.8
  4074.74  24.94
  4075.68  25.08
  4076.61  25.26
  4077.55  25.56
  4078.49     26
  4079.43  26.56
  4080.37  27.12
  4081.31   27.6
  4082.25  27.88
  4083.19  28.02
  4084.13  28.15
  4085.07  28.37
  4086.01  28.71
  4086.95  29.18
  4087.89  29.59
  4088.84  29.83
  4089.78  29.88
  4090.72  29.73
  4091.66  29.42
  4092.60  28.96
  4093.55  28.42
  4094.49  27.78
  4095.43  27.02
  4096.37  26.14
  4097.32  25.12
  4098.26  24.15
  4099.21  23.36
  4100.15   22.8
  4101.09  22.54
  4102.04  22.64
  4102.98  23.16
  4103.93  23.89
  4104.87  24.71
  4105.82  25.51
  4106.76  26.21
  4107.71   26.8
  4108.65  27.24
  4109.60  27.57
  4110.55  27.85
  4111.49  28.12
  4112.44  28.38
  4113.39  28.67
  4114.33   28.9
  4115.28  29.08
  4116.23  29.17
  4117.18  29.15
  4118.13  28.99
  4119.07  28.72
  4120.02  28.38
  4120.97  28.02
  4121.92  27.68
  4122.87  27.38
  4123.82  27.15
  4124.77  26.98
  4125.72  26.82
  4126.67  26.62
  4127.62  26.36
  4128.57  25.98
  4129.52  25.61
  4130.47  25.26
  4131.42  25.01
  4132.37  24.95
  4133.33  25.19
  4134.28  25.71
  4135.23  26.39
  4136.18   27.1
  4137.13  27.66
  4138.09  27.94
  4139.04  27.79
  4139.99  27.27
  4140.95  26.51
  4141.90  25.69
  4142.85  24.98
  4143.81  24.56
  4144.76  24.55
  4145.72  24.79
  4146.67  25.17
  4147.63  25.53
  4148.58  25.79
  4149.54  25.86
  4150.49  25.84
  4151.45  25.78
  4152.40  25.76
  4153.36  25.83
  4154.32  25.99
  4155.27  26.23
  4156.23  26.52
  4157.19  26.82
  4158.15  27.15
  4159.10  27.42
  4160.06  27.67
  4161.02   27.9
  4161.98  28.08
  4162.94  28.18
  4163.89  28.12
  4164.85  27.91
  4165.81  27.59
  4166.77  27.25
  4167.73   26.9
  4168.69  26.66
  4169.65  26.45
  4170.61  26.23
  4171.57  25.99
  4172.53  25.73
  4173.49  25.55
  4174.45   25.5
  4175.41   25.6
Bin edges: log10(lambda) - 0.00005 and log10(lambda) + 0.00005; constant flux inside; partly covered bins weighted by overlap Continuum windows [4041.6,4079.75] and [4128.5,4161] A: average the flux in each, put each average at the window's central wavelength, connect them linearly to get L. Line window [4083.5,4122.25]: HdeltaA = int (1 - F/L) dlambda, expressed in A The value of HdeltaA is -2.7 A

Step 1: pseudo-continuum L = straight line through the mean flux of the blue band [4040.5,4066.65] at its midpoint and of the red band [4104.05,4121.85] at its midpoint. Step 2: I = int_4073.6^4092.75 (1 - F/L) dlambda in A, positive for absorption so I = -1.0 A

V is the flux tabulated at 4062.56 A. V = 23.61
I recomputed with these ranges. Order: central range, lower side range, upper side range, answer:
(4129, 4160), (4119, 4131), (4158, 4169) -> 1.4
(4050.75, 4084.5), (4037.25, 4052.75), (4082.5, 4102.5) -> 1.1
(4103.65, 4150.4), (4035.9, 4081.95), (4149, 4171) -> -0.7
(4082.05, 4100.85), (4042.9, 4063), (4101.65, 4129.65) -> -0.9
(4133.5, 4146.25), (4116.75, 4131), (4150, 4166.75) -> 0.4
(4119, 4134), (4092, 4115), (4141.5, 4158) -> -0.4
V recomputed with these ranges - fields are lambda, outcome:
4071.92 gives 24.55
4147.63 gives 25.53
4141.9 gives 25.69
